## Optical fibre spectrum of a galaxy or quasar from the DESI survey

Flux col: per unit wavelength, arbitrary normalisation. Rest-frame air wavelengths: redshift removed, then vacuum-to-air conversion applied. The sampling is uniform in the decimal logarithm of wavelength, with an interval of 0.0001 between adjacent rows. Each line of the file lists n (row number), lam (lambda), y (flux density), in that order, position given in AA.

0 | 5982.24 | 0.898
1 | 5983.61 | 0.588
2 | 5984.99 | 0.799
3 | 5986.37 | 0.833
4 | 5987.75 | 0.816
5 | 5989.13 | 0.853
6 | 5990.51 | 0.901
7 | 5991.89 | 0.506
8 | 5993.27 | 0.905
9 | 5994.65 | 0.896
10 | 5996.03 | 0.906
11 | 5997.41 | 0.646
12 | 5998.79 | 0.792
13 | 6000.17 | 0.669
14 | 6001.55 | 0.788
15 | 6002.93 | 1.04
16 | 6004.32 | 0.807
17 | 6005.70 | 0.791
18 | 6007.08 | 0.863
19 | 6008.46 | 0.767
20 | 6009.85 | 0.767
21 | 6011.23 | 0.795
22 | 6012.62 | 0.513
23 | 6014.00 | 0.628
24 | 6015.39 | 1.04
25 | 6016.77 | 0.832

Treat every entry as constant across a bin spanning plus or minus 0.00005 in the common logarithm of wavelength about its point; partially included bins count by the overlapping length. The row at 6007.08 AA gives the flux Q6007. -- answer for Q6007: 0.863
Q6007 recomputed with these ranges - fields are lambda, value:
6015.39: 1.04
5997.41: 0.646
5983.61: 0.588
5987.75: 0.816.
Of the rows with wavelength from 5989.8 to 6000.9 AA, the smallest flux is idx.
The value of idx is 0.506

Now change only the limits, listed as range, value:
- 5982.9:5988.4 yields 0.588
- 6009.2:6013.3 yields 0.513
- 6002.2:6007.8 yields 0.791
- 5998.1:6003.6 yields 0.669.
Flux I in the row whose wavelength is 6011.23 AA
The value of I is 0.795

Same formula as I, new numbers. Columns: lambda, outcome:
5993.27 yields 0.905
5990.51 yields 0.901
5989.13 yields 0.853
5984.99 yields 0.799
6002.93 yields 1.04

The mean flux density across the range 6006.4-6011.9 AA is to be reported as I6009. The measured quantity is 0.798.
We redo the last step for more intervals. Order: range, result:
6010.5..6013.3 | 0.656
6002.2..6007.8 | 0.875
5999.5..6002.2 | 0.729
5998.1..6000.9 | 0.732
